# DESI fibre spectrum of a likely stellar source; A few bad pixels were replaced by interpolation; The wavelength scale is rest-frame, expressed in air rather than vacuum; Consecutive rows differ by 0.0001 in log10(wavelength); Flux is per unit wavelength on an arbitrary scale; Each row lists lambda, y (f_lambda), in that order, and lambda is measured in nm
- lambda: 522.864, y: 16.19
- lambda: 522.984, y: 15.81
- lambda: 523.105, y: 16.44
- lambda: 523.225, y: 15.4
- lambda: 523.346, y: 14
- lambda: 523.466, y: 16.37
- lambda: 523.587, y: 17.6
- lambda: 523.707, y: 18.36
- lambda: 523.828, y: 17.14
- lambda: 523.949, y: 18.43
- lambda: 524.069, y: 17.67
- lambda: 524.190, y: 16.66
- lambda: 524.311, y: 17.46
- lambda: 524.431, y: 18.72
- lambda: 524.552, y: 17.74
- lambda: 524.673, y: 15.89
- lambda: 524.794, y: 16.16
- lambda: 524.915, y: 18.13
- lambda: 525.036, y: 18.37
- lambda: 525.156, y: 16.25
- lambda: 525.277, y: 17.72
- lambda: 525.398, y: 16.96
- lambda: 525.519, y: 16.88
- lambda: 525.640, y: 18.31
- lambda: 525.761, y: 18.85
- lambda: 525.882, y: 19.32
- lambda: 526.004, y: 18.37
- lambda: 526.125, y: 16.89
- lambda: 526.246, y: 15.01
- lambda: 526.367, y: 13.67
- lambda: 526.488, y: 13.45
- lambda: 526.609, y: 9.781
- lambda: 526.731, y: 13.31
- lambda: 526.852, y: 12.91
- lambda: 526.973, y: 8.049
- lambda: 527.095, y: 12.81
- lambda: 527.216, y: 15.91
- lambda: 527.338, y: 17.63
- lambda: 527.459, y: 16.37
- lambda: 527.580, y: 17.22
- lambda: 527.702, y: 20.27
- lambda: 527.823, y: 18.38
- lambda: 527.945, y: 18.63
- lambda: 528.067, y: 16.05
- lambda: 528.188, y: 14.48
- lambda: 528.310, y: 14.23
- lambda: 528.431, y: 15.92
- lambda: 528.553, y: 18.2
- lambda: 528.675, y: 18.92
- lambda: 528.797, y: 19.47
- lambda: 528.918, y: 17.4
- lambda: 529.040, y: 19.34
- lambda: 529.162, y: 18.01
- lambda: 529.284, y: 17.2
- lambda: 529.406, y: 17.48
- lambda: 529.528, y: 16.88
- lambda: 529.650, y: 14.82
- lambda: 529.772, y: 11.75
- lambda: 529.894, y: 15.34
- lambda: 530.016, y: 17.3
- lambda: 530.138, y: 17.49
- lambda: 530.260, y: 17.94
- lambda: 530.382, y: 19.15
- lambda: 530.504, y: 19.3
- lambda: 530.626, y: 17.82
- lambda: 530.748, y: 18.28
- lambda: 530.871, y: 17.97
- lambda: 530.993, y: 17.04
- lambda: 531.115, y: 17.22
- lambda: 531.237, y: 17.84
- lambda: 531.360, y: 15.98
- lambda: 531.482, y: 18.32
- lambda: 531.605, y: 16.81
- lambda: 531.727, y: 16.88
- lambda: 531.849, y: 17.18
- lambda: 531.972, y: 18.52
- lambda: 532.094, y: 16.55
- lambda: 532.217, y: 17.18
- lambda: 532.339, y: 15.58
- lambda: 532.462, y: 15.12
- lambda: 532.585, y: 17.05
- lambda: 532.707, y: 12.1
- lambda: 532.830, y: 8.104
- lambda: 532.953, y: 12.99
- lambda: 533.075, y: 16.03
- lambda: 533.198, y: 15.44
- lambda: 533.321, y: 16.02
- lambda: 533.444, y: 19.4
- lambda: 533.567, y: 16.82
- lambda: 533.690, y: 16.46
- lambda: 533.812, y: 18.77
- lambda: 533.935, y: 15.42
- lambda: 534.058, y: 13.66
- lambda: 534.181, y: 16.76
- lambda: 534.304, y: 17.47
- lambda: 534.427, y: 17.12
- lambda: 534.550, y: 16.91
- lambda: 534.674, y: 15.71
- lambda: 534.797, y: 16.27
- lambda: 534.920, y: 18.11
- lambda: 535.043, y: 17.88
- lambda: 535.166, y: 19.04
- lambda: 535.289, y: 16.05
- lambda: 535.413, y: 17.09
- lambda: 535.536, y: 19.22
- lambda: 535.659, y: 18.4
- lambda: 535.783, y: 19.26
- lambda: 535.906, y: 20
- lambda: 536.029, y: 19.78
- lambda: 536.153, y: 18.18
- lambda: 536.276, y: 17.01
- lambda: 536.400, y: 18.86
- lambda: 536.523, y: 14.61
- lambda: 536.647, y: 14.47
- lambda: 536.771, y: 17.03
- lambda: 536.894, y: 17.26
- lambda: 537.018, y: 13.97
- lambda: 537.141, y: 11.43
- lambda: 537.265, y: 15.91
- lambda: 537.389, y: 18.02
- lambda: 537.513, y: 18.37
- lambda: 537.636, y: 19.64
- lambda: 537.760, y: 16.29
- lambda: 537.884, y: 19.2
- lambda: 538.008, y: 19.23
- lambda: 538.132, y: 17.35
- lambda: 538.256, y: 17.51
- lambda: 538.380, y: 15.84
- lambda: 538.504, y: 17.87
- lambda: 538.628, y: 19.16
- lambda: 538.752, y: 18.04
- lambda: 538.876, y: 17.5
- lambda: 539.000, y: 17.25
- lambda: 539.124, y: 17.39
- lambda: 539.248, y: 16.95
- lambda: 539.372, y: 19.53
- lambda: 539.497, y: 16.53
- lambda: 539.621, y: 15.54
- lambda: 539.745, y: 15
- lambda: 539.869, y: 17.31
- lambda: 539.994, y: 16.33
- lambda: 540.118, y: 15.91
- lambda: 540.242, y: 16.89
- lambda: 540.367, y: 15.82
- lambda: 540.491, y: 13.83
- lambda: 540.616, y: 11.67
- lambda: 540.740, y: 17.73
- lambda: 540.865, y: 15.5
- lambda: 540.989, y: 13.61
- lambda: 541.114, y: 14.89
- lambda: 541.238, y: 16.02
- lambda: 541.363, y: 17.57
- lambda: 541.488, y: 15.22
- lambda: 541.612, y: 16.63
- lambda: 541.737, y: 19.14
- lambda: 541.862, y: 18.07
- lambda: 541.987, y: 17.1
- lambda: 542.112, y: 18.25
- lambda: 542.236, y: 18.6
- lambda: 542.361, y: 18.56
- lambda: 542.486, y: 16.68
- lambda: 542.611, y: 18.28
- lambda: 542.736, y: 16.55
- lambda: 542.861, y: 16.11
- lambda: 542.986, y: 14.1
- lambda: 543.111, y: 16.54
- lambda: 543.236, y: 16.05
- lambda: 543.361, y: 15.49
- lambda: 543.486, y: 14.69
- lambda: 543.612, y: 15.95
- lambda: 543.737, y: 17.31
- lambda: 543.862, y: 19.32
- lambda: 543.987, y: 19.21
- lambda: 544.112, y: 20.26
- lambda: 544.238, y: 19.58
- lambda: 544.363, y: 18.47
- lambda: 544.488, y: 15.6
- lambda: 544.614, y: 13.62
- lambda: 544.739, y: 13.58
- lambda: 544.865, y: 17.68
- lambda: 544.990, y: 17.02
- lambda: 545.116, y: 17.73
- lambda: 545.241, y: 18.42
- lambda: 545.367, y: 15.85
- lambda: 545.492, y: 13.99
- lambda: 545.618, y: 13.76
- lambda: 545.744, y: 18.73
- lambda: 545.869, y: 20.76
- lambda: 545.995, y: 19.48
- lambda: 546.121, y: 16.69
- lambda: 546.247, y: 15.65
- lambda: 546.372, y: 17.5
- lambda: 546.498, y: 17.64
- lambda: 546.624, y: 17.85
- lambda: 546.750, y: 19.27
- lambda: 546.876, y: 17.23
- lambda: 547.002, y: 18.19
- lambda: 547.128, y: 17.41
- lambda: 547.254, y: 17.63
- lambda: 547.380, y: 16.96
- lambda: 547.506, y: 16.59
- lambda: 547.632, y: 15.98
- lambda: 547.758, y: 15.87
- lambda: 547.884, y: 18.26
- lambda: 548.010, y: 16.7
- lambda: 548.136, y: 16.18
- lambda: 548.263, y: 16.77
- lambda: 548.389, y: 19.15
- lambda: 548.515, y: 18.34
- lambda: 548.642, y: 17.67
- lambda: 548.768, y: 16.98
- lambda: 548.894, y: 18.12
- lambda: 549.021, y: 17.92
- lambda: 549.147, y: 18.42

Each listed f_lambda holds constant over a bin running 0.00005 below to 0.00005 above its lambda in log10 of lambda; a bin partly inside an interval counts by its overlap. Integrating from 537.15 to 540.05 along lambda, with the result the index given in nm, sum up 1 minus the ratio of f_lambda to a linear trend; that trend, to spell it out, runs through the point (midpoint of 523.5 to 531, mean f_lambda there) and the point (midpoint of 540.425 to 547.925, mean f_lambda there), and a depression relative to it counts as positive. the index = -0.09 nm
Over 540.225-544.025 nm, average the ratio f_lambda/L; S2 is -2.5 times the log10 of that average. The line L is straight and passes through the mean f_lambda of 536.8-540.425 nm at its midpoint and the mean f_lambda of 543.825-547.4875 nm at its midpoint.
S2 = 0.05 mag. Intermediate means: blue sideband 17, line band 16.5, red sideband 17.4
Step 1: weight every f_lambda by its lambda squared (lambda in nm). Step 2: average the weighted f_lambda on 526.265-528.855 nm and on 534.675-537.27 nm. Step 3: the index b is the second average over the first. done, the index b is 1.1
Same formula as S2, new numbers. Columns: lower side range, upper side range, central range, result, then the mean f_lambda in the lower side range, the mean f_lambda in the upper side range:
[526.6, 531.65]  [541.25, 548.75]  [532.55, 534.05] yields 0.10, 16.6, 17.2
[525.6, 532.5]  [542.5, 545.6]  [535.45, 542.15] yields -0.02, 16.6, 16.7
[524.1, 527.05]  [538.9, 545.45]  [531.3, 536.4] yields -0.03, 16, 16.7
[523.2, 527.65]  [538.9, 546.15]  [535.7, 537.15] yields -0.03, 16.2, 16.7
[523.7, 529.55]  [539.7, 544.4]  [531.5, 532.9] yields 0.07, 16.7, 16.7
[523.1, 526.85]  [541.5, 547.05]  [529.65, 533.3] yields 0.03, 16.6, 17.2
